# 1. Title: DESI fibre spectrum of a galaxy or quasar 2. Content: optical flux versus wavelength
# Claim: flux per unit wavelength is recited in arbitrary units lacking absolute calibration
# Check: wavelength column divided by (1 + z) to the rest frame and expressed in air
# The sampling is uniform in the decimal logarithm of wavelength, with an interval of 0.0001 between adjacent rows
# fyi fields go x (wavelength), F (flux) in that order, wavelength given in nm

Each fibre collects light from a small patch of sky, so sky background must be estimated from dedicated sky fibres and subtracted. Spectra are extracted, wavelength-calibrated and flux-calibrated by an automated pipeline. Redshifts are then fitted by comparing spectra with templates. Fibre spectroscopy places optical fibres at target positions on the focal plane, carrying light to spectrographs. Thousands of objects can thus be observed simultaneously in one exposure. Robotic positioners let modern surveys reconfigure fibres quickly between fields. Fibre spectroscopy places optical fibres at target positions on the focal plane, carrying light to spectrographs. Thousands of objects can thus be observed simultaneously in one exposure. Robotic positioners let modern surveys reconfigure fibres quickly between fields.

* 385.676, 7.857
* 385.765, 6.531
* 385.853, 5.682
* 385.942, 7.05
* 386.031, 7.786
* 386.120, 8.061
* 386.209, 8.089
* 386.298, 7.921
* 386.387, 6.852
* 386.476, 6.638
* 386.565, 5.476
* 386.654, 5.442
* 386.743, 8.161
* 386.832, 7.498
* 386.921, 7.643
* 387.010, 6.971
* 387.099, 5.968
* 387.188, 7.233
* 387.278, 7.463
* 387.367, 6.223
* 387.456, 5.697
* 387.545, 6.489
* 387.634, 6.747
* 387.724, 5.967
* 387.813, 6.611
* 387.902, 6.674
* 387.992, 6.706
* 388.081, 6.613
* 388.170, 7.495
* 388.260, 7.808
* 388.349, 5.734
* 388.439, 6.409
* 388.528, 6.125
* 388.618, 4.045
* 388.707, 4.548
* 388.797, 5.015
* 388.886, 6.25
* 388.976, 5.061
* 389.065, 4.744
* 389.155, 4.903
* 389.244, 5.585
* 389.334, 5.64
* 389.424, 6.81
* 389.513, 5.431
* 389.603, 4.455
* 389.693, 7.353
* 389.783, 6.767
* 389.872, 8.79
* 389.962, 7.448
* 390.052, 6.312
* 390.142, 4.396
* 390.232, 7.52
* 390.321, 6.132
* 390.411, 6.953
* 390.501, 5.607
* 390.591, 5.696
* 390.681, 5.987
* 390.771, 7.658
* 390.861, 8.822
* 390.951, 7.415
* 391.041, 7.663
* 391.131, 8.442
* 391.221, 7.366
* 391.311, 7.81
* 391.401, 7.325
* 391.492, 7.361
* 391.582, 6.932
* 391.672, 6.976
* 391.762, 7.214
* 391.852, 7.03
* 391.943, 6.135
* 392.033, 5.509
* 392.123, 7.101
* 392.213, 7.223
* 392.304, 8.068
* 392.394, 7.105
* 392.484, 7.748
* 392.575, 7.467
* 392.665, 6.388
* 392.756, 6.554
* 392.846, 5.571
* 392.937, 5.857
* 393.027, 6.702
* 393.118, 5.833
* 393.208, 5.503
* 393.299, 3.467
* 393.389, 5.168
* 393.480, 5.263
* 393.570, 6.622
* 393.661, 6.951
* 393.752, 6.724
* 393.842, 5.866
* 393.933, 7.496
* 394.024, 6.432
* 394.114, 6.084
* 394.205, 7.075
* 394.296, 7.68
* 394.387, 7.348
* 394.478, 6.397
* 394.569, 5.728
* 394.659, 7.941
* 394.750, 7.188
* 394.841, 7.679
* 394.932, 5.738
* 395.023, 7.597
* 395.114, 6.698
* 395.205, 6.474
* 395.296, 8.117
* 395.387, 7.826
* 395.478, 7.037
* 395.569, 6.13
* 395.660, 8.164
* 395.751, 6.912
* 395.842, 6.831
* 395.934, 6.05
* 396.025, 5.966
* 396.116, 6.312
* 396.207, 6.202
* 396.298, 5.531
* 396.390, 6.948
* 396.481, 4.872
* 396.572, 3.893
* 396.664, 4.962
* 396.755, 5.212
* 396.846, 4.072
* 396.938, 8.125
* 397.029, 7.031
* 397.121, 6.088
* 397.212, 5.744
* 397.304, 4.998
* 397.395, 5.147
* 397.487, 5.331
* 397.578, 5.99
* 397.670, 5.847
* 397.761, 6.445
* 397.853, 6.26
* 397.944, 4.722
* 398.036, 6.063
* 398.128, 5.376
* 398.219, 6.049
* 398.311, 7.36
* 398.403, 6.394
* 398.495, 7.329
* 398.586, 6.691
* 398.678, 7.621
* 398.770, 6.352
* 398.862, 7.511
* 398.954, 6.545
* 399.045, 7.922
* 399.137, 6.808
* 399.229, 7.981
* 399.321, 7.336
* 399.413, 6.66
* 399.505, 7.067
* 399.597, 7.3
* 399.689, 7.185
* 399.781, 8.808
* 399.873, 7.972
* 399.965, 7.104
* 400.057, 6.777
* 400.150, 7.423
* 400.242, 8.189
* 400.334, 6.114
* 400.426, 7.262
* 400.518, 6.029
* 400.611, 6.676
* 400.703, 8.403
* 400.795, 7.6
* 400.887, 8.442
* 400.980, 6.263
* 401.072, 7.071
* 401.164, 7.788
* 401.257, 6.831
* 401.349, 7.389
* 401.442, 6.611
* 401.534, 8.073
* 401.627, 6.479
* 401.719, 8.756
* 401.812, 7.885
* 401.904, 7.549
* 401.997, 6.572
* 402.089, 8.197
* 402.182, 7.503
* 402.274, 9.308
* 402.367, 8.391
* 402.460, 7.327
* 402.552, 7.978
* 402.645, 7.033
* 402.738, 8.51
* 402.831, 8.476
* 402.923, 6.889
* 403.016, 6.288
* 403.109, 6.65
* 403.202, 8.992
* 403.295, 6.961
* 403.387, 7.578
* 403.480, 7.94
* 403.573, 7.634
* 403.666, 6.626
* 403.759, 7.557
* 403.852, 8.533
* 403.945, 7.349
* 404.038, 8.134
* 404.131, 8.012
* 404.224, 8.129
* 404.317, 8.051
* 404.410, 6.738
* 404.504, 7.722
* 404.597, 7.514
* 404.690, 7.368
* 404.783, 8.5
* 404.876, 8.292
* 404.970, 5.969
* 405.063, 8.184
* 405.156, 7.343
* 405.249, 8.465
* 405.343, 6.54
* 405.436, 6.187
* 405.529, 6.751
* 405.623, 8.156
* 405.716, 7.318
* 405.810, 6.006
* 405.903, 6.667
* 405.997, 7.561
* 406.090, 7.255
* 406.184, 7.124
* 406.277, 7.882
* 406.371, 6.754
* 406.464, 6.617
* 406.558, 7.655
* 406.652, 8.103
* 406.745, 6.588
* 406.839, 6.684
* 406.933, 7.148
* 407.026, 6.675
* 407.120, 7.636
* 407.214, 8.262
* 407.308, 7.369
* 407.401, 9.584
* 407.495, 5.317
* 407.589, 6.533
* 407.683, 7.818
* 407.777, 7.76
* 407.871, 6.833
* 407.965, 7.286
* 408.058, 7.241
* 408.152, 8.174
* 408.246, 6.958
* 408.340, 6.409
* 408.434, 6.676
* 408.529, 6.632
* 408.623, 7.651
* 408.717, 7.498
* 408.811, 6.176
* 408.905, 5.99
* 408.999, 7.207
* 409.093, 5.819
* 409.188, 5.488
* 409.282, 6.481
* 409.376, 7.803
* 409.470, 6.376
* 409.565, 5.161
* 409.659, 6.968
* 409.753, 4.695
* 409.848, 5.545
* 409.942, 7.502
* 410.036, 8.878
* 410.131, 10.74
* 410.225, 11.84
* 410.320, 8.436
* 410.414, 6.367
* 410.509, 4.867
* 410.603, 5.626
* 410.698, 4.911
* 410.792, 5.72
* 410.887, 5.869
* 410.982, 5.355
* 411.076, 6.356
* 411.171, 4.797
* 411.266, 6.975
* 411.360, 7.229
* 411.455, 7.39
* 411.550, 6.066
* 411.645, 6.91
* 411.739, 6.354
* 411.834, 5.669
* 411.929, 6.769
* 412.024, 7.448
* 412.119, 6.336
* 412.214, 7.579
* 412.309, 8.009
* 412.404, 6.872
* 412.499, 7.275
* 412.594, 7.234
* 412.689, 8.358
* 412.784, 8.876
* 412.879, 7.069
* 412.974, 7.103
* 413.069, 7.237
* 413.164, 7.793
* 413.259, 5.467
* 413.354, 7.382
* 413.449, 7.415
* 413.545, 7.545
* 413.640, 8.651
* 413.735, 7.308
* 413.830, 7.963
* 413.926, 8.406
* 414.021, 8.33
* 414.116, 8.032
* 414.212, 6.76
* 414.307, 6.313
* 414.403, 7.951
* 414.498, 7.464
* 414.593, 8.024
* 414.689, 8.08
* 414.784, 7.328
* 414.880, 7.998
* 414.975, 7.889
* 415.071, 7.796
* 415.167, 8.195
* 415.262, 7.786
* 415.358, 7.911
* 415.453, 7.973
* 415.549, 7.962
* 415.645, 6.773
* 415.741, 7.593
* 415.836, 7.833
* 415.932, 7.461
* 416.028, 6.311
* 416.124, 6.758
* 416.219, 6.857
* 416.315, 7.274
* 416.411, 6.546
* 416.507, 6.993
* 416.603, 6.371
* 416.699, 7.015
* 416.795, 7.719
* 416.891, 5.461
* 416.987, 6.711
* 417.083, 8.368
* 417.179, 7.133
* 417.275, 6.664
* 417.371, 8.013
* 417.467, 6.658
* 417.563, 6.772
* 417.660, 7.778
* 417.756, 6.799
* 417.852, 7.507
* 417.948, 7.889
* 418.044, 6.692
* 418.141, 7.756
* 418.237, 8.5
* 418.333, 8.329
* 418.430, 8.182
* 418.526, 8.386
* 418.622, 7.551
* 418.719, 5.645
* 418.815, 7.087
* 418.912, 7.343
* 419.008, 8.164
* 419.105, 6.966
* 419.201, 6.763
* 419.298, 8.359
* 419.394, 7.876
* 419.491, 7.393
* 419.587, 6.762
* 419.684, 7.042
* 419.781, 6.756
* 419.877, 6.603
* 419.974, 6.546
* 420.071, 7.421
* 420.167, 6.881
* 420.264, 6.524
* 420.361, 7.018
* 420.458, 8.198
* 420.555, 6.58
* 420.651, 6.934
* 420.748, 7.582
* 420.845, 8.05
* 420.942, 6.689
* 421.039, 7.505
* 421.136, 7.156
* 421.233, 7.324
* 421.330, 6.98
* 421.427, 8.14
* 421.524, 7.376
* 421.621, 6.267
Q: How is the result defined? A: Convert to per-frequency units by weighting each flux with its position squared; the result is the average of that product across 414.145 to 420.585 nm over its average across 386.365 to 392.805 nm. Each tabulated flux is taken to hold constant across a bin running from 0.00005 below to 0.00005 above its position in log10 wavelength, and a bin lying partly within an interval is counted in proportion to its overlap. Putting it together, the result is 1.27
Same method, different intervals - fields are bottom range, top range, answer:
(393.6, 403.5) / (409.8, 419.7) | 1.14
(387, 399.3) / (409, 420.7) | 1.24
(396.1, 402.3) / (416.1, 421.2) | 1.17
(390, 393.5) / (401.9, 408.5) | 1.19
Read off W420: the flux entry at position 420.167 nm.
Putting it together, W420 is 6.881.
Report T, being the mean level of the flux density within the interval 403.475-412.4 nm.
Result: 7.08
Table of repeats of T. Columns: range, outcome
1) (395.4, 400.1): 6.46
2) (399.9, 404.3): 7.52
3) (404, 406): 7.43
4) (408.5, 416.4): 7.13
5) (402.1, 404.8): 7.71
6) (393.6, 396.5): 6.77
